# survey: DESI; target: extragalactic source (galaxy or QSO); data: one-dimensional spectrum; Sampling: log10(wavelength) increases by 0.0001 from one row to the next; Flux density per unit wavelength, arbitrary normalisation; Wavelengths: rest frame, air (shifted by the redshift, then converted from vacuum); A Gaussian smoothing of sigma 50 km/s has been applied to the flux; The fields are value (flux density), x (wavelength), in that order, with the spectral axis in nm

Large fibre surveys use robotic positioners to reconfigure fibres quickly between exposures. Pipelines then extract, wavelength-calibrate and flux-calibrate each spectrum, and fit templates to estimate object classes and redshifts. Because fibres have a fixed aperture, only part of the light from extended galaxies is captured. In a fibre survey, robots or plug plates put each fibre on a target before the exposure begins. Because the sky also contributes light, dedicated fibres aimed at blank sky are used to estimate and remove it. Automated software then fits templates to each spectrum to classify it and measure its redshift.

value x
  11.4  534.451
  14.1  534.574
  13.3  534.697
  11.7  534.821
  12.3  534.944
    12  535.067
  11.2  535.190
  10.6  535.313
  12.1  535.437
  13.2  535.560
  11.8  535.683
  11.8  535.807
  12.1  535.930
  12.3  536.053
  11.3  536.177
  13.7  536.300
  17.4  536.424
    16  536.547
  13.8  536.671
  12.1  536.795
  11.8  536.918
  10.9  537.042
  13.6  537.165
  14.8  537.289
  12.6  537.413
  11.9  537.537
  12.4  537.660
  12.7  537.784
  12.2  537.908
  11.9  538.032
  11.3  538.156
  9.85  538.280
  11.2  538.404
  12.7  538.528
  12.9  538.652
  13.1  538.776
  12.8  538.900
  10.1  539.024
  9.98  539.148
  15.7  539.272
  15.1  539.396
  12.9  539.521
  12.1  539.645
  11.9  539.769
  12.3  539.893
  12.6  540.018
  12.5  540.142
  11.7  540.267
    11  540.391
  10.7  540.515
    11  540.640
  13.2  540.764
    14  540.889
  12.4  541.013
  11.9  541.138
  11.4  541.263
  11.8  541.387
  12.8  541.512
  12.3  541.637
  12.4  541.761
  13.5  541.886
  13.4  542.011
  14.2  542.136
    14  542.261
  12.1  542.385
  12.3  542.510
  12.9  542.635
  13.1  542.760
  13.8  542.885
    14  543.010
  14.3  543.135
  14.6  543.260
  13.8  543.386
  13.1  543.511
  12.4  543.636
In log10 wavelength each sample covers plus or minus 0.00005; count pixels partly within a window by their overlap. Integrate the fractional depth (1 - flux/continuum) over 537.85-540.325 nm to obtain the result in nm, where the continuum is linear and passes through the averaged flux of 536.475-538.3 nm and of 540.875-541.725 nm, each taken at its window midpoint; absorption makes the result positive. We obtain 0.04 nm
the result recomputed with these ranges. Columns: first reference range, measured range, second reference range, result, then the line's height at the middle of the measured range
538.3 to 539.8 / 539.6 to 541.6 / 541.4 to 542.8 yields 0.10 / 12.7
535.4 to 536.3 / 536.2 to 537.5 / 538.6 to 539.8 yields -0.13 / 12.3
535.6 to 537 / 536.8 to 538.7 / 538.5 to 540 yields 0.10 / 12.9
